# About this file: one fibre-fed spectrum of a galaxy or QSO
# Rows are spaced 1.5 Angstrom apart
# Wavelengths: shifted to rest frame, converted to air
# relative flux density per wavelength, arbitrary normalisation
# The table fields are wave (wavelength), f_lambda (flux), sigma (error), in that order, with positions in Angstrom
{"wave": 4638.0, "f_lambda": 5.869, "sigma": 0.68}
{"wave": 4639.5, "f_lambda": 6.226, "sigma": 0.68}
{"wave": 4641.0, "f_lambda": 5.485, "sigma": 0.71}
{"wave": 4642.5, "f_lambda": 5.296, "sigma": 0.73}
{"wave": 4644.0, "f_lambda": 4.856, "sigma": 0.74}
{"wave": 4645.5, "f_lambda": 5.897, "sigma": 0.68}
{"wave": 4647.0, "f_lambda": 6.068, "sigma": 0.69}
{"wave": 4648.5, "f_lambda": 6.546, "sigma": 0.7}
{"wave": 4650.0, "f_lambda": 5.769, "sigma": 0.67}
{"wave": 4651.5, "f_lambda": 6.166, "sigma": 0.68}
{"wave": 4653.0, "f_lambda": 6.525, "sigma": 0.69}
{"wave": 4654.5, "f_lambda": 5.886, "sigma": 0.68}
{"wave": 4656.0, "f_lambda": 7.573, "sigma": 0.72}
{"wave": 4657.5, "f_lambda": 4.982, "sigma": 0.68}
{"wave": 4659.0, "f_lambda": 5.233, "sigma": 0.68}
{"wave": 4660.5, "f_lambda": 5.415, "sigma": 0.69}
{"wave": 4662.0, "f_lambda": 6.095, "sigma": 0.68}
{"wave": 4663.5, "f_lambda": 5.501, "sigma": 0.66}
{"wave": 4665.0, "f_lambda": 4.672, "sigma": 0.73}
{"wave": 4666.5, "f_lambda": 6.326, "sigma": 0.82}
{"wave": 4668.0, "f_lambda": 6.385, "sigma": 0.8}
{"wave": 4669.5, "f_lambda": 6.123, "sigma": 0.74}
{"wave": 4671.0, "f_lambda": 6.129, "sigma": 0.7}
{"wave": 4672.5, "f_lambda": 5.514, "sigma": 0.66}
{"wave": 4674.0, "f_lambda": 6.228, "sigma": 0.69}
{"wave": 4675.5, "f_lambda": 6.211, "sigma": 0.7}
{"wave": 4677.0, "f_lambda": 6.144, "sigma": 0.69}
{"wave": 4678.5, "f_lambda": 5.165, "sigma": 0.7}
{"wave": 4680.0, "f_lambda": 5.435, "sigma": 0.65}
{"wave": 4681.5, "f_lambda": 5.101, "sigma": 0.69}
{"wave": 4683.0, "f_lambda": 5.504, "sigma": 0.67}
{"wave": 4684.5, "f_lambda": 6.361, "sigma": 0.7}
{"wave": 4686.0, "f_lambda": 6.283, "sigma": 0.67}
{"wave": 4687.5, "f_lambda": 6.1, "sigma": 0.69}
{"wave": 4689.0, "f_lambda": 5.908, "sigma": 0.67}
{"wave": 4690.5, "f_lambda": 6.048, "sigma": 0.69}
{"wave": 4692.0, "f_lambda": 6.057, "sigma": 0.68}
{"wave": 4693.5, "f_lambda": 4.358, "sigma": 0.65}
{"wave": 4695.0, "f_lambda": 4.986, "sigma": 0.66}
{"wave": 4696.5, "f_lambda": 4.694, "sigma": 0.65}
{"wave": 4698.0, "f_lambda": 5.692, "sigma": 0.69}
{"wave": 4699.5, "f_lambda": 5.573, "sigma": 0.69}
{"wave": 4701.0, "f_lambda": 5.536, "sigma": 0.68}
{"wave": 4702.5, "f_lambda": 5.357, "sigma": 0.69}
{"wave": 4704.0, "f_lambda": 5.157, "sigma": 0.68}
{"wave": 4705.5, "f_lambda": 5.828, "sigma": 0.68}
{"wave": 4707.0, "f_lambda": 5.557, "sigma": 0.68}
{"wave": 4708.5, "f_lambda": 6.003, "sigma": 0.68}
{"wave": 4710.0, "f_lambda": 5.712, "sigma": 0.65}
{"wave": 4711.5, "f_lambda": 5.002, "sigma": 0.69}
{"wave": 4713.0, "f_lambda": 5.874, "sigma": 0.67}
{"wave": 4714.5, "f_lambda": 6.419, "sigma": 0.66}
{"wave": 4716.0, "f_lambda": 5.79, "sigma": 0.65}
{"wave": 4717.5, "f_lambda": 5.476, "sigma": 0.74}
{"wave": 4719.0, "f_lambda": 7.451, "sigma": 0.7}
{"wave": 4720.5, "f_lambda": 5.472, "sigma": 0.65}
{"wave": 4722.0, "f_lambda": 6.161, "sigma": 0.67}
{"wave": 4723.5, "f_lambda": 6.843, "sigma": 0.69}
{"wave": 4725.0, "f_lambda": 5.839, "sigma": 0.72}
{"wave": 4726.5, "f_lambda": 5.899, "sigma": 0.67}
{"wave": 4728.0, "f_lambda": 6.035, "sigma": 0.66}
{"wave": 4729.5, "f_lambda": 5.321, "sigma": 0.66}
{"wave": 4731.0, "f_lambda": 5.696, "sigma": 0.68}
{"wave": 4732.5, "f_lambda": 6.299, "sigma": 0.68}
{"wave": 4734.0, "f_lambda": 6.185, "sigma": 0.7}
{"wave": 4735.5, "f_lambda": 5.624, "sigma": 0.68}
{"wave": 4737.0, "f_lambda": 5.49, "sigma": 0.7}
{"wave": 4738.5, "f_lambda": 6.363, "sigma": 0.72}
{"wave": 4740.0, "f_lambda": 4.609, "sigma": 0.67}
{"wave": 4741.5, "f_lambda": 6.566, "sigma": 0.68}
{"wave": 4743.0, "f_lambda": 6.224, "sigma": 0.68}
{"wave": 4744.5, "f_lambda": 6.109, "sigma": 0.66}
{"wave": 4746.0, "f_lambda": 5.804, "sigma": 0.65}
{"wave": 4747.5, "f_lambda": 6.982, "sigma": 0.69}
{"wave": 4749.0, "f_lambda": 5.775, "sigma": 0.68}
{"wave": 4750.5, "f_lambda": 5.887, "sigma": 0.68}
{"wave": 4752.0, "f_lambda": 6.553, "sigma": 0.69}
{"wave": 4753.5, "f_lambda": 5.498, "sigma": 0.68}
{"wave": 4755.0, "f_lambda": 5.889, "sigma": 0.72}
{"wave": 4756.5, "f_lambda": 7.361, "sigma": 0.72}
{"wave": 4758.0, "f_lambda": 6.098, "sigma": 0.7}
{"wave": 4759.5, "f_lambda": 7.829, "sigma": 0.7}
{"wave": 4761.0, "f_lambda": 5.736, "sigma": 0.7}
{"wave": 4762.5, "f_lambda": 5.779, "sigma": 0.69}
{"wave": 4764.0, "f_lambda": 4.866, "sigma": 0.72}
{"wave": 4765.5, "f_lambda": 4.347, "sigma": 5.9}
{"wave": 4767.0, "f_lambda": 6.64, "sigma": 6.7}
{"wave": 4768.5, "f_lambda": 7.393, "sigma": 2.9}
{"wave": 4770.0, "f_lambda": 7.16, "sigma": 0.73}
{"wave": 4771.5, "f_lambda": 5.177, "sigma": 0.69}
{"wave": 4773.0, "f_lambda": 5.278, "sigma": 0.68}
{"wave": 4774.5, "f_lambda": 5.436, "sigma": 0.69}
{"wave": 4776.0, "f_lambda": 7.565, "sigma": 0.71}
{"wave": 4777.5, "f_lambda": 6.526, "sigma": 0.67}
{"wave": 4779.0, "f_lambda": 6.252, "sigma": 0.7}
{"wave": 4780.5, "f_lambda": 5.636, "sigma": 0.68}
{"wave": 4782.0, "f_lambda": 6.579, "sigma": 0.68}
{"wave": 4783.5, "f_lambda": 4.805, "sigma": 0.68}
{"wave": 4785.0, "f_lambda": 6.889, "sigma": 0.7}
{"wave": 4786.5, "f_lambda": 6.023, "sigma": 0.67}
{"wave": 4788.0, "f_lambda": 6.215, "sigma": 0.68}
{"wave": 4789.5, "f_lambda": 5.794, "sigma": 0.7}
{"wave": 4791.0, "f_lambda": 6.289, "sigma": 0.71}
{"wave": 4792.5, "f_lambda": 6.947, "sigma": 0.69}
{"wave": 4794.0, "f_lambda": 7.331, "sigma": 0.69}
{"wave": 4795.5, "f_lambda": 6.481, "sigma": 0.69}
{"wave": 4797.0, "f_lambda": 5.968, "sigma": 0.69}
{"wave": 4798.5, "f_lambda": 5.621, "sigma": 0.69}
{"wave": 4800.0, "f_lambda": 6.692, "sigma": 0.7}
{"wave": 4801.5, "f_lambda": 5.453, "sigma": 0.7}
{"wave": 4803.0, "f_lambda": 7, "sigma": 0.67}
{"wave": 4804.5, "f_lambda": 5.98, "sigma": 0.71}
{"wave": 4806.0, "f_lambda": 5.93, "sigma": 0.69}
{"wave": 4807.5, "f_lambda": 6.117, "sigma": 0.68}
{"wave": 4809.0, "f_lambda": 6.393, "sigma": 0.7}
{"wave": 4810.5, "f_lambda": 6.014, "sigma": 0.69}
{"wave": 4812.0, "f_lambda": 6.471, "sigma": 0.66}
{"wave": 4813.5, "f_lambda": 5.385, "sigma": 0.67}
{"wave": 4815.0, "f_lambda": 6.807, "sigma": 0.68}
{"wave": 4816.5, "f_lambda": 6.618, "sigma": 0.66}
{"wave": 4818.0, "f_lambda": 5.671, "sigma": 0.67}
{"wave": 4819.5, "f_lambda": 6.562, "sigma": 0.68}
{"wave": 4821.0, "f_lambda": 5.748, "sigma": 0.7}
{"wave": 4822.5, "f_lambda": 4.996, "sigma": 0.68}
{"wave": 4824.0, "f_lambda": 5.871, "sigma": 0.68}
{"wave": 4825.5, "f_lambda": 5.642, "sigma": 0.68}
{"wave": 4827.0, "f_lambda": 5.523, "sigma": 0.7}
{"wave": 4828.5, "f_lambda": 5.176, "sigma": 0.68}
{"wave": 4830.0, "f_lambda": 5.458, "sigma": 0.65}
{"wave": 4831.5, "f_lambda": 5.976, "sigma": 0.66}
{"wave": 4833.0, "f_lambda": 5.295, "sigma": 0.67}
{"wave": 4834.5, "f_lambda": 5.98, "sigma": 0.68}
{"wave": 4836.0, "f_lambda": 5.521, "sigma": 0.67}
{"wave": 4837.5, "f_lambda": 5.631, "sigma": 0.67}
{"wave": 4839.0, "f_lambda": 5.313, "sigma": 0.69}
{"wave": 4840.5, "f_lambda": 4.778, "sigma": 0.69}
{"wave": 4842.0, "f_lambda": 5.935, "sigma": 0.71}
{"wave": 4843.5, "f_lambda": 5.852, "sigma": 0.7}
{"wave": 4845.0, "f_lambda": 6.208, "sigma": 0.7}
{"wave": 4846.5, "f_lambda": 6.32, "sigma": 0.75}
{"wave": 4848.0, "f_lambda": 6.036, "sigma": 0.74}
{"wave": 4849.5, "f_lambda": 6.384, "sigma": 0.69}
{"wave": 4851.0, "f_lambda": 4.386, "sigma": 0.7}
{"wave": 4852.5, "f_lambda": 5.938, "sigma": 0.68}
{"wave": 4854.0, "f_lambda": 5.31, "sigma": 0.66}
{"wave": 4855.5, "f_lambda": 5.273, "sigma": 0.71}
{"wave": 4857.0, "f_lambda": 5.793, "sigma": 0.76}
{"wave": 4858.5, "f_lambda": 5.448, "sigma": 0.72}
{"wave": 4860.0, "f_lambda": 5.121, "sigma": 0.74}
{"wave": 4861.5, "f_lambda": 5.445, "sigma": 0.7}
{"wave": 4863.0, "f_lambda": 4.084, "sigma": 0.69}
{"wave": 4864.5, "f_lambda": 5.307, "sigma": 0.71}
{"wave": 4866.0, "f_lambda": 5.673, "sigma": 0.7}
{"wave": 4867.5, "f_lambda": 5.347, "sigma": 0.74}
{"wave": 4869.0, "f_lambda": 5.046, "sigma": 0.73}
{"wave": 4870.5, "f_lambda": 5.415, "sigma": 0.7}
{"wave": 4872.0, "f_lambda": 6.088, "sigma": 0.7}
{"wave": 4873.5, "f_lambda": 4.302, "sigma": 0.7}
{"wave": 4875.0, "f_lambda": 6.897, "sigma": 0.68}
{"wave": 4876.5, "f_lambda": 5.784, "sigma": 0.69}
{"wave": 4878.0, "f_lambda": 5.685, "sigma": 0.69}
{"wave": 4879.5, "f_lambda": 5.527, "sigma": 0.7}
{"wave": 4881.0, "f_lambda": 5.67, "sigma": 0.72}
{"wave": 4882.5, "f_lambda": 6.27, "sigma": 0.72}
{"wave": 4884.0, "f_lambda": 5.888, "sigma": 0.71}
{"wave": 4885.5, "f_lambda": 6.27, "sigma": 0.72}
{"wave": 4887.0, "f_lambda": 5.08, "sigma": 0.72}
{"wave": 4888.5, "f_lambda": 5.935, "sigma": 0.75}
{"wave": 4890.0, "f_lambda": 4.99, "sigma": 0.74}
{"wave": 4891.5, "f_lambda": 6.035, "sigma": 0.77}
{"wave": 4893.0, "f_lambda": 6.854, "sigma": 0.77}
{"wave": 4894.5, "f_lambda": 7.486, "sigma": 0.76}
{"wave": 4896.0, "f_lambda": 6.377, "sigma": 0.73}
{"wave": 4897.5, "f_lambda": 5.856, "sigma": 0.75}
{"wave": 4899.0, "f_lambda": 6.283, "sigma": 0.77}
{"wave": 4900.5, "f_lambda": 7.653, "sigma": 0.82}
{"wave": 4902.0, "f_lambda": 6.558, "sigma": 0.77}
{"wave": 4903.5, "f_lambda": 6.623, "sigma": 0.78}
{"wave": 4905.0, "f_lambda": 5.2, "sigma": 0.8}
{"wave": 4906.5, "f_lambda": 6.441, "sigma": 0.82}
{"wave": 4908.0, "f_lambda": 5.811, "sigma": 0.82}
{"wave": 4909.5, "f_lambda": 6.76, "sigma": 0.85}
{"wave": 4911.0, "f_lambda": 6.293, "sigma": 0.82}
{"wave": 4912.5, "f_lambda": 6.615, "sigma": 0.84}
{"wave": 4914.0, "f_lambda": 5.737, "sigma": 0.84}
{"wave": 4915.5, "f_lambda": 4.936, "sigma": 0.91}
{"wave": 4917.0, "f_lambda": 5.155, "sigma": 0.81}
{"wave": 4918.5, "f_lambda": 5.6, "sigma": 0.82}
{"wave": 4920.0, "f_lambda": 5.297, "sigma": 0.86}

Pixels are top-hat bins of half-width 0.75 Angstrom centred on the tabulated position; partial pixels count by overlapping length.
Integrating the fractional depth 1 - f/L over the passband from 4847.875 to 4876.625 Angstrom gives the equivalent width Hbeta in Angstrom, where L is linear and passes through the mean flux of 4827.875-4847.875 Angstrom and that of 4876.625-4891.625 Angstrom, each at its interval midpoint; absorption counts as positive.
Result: 1.3 Angstrom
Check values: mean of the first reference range 5.66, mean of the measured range 5.43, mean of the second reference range 5.72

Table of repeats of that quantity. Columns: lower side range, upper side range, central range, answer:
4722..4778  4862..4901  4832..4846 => 0.6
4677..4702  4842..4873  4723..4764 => -3.7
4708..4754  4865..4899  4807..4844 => 0.7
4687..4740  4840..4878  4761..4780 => -1.2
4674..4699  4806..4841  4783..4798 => -1.4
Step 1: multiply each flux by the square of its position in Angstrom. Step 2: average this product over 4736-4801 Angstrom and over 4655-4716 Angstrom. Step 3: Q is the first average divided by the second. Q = 1.12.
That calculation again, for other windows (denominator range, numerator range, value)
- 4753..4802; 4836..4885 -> 0.93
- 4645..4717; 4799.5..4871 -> 1.06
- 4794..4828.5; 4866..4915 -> 1.03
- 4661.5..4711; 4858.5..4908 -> 1.12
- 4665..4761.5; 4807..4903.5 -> 1.04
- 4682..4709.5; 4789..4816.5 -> 1.17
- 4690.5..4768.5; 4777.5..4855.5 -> 1.05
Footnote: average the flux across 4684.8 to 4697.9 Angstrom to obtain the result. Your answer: 5.59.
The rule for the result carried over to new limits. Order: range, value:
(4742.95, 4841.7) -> 6.04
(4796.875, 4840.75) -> 5.86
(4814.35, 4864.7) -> 5.63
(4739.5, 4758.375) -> 6.12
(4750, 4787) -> 6.13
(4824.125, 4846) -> 5.61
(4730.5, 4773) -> 6.06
